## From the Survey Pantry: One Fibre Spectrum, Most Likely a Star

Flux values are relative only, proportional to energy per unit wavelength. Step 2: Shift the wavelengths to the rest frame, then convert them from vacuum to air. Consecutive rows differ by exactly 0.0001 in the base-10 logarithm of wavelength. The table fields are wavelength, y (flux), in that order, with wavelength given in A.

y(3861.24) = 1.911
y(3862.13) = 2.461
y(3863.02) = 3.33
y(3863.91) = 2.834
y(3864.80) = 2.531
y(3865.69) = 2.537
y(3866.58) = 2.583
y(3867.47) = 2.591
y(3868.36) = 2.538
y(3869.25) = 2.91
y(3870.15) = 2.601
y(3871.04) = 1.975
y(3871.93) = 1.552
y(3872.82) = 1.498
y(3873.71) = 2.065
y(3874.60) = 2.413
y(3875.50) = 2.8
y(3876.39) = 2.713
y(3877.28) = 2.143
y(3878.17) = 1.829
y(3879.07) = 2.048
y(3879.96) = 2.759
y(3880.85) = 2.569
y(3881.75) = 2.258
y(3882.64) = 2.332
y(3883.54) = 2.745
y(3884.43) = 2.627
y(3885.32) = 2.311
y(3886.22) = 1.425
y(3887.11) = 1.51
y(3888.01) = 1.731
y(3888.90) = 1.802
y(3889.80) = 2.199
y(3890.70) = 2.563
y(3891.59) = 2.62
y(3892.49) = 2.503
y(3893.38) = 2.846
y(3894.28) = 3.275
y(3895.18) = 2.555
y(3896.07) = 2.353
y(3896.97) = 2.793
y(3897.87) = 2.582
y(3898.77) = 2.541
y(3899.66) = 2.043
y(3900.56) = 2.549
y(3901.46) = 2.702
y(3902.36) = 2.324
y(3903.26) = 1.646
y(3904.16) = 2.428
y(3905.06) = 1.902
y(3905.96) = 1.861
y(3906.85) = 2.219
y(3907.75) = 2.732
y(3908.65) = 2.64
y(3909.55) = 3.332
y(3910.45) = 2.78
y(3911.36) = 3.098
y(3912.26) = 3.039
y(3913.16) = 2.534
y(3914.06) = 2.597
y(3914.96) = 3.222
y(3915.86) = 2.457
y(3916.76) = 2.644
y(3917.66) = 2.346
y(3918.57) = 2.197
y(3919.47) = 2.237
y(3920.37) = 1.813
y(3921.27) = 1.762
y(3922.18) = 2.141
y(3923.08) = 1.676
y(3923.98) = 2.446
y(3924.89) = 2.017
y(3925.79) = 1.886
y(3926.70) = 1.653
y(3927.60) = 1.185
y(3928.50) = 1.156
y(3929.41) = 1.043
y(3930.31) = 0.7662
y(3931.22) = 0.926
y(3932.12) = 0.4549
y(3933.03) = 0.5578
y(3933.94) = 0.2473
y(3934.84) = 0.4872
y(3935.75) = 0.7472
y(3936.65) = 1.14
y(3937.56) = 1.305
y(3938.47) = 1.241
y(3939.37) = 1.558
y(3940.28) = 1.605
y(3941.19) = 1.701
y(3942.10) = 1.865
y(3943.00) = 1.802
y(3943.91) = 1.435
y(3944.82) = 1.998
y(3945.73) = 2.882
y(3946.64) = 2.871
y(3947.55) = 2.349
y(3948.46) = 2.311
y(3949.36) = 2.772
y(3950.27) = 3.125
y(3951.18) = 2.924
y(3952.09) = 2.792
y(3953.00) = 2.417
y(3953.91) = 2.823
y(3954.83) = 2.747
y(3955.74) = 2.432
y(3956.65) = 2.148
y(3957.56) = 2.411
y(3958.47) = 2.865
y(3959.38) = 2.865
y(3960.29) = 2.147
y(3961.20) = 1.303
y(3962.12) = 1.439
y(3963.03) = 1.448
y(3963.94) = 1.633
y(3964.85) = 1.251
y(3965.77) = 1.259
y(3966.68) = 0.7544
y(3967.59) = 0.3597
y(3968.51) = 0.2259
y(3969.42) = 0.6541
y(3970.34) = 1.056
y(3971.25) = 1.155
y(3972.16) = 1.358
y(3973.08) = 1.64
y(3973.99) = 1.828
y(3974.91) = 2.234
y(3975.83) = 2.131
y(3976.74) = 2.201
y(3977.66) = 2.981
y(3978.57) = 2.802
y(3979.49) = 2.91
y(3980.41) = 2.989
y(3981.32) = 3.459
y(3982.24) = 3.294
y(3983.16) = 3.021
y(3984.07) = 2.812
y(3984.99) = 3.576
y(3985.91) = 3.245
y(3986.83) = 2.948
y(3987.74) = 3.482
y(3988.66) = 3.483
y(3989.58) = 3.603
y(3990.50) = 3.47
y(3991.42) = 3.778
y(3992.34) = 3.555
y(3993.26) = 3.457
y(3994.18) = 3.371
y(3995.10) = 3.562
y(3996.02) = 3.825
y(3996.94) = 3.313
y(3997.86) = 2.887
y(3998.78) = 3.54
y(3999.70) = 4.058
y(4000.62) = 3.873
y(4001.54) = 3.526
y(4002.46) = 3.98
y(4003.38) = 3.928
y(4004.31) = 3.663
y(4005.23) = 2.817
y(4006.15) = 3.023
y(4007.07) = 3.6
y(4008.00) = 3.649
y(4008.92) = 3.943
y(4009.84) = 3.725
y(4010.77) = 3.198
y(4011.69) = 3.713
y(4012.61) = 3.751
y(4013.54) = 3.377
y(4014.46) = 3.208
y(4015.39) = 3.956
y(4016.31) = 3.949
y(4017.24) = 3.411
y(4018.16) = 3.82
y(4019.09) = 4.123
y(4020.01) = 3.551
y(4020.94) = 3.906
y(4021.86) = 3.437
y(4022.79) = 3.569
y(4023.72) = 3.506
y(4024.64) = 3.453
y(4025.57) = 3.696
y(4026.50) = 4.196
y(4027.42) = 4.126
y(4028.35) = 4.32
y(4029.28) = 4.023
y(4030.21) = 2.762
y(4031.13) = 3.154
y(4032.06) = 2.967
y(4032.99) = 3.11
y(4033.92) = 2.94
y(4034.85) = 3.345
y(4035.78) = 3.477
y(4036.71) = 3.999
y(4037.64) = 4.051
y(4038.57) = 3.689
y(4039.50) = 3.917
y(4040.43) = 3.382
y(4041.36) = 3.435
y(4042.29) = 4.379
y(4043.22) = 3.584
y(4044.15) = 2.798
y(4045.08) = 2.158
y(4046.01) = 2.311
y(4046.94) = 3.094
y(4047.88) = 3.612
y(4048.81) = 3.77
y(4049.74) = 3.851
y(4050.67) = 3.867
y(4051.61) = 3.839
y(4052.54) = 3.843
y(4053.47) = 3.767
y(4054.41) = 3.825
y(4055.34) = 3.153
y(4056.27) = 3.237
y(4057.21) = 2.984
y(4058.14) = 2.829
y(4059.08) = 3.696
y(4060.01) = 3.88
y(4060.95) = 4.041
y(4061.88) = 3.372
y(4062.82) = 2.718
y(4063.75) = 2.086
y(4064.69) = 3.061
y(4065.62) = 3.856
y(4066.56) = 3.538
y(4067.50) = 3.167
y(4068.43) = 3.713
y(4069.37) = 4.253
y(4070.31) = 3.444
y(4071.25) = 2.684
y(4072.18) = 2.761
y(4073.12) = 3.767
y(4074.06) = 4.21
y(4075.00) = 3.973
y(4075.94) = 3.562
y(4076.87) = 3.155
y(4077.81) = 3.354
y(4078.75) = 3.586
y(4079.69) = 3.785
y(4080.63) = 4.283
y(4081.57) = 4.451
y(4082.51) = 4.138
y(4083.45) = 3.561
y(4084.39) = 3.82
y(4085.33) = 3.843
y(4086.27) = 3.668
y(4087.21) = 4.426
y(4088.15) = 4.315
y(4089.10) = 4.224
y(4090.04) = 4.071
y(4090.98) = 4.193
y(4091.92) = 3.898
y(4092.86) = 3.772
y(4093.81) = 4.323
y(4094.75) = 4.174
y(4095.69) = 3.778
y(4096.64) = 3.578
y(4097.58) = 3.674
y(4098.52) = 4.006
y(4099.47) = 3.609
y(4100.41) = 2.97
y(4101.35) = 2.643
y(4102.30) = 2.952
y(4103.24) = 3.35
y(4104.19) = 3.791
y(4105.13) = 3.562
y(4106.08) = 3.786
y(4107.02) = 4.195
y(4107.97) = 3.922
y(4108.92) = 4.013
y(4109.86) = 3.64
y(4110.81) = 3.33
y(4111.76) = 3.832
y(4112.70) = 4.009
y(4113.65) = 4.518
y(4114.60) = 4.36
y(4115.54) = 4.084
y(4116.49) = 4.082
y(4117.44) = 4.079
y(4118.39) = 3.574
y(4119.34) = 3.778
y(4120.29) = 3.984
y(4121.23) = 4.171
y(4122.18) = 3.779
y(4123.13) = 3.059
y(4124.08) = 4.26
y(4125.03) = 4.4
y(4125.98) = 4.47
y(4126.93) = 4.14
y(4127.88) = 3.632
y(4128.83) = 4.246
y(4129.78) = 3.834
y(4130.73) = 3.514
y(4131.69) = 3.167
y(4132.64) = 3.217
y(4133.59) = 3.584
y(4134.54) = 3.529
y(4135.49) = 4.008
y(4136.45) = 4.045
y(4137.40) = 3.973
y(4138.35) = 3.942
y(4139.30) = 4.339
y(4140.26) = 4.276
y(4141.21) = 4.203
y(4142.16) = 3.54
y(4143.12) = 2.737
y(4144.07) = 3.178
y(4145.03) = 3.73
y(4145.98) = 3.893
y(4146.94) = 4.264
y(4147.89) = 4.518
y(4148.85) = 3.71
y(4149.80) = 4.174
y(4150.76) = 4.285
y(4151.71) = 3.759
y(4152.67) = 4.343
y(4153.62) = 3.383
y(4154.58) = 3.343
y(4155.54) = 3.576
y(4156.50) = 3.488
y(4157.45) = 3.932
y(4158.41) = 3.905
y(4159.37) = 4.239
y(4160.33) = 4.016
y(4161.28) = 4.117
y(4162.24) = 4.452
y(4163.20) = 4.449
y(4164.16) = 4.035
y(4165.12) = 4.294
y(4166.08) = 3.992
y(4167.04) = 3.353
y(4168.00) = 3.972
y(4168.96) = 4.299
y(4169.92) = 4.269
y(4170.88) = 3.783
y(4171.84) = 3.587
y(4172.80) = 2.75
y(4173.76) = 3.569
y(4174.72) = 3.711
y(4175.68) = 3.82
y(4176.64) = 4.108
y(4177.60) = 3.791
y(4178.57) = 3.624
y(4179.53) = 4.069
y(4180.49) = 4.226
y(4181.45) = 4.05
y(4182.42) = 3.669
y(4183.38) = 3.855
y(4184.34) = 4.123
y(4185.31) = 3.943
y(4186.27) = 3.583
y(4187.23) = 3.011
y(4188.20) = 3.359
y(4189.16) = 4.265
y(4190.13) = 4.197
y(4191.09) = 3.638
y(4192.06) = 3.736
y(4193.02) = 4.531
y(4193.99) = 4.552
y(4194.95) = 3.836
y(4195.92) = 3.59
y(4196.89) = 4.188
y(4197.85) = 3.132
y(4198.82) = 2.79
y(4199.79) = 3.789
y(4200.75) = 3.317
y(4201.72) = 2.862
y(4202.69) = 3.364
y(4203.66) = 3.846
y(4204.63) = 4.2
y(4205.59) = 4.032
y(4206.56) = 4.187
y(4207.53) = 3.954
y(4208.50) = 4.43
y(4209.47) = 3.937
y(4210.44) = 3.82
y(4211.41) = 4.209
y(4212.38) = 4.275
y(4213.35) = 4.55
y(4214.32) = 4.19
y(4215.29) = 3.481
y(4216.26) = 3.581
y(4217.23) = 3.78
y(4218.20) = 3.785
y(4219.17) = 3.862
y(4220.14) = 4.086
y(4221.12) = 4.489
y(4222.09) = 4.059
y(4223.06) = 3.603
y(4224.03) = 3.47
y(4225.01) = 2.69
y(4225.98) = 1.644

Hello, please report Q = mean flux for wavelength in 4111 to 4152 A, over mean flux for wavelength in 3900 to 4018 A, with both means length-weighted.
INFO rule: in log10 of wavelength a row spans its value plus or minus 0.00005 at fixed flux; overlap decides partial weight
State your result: 1.6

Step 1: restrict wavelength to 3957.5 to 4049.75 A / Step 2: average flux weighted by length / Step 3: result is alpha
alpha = 3.07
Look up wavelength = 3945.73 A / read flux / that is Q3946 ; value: 2.882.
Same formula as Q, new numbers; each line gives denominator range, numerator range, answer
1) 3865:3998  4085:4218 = 1.72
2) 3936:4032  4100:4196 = 1.37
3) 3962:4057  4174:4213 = 1.22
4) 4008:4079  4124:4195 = 1.11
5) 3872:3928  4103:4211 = 1.66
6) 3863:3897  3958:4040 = 1.28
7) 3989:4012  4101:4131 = 1.08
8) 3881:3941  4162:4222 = 1.90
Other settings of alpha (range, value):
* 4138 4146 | 3.75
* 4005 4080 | 3.51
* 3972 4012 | 3.23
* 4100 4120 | 3.74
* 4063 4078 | 3.4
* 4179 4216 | 3.86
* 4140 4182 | 3.88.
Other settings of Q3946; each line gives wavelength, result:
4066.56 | 3.538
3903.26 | 1.646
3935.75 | 0.7472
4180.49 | 4.226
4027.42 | 4.126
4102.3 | 2.952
